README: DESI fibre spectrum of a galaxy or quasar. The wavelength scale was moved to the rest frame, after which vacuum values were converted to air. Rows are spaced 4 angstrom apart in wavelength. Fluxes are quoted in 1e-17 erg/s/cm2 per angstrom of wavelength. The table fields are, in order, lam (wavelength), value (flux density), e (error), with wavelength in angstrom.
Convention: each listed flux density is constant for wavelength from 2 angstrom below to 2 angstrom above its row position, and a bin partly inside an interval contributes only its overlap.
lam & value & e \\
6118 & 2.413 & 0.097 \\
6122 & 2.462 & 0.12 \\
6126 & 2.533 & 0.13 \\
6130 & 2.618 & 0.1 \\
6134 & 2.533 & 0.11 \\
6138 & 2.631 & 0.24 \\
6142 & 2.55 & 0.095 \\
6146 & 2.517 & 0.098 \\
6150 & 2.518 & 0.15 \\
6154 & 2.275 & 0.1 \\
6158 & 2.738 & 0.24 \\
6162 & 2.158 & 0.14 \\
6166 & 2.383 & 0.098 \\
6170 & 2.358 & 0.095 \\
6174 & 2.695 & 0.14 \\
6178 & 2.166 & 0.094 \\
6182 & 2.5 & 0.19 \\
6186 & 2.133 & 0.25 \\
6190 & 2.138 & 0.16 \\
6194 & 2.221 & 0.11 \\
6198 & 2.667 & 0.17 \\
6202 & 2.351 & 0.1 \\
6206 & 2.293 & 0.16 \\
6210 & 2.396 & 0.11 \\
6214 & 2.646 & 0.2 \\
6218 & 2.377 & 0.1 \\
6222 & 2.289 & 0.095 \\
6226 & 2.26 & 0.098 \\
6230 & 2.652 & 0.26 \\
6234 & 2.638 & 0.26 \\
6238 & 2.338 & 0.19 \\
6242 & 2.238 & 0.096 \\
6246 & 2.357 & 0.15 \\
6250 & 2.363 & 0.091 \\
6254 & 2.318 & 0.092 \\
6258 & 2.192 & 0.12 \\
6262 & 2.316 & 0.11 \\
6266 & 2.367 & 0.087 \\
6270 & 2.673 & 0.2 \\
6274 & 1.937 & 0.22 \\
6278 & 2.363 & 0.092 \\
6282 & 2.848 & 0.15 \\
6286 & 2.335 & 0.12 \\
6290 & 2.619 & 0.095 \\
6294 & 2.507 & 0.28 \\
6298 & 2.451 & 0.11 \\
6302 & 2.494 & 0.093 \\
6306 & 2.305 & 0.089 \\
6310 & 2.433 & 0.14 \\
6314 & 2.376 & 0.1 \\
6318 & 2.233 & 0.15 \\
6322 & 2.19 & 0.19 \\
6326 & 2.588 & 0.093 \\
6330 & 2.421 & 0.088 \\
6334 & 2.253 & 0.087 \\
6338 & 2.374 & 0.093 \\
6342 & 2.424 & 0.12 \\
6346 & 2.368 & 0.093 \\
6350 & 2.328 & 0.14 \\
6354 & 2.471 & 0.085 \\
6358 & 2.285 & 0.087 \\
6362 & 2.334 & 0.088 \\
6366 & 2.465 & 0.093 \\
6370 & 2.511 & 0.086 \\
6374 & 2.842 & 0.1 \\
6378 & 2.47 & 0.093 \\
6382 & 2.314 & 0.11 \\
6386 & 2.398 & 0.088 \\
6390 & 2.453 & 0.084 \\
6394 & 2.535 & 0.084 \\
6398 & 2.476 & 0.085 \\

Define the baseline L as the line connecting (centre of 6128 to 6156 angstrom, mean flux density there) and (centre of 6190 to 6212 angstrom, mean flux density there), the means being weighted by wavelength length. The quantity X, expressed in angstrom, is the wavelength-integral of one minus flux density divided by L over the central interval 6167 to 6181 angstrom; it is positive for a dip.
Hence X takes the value 0.1 angstrom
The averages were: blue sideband 2.52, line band 2.41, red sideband 2.36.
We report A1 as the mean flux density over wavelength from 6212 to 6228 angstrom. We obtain 2.39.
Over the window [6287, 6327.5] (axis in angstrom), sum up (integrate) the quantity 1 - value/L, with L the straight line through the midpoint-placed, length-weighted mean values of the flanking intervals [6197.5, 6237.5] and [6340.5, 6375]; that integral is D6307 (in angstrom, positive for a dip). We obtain 0.4 angstrom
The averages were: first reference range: 2.44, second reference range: 2.44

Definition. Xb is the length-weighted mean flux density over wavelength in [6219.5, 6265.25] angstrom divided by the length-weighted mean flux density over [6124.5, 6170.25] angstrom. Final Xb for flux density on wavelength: 0.9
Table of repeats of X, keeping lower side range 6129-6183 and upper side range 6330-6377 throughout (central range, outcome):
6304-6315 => 0.3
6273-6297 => -0.2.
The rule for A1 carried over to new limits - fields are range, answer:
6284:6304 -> 2.48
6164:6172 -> 2.37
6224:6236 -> 2.52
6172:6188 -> 2.37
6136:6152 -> 2.55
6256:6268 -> 2.29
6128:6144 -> 2.58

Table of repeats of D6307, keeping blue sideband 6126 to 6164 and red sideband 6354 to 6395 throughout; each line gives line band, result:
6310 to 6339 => 1.4 angstrom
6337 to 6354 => 0.6 angstrom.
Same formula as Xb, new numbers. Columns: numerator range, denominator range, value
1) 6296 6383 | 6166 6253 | 1.01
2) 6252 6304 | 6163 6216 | 1.02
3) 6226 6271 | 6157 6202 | 1.01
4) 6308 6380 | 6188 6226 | 1.02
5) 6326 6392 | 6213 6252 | 1.01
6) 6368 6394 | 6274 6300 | 1.01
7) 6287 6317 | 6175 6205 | 1.05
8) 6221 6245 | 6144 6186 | 1.00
